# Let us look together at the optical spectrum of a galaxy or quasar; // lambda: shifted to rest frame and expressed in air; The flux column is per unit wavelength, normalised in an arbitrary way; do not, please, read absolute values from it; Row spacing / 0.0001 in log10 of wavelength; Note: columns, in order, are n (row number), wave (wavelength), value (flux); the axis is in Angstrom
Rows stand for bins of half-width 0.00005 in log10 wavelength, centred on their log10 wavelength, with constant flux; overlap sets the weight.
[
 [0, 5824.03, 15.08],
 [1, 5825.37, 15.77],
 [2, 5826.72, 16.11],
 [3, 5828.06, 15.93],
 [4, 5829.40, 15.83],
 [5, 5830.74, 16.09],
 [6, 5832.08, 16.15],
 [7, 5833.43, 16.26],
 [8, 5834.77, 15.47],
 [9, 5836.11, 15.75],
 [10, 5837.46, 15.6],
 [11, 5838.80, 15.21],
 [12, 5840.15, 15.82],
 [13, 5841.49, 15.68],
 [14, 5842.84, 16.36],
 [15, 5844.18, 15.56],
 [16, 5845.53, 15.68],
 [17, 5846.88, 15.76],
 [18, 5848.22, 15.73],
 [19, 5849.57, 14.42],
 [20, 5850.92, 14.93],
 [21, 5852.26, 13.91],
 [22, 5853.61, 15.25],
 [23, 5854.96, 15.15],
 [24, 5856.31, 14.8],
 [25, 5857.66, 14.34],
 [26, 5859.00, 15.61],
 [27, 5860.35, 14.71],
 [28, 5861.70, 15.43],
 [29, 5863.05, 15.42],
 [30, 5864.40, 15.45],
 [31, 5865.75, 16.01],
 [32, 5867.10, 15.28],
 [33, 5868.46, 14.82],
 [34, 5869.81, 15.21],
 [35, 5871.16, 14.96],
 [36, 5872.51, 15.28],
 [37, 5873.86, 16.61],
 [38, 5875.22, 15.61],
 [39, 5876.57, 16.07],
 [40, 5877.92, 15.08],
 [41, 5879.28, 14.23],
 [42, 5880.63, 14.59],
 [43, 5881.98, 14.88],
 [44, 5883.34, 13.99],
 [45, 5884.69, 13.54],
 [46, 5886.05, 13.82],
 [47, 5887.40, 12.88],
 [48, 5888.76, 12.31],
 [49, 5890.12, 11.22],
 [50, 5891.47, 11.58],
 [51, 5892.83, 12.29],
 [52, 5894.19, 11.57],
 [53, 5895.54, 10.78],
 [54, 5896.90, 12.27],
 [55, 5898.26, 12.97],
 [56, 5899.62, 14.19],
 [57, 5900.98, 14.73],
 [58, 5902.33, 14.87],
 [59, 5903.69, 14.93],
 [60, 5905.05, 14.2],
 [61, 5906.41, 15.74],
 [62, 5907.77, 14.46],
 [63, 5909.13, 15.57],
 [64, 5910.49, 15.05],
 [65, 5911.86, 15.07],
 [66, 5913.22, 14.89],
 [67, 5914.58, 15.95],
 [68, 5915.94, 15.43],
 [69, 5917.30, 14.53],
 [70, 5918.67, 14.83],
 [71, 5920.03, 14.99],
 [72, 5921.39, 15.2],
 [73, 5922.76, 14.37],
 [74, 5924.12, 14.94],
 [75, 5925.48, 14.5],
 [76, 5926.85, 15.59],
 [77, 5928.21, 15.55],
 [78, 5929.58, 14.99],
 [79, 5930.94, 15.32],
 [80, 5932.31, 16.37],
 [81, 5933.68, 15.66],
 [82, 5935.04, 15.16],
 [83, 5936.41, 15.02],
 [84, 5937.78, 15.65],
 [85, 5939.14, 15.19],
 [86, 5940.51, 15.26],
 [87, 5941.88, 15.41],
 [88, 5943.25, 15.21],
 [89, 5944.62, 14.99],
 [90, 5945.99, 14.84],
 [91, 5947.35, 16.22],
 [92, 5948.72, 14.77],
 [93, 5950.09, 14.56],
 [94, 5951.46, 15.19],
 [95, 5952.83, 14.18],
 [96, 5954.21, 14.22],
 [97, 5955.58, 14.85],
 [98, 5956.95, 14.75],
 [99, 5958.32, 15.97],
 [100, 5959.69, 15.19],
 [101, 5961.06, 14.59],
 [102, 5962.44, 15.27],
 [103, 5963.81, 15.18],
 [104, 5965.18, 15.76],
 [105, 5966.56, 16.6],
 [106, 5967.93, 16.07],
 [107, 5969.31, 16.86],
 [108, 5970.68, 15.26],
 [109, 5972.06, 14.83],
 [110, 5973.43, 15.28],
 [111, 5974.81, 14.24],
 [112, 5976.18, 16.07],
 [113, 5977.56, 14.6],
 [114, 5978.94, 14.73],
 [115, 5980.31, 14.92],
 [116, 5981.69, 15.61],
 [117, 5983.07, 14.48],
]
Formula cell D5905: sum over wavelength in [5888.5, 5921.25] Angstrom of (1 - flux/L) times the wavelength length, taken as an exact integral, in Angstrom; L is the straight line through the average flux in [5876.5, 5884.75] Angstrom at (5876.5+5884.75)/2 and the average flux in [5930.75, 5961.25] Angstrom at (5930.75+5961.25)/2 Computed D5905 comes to 1.9 Angstrom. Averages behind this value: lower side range 14.6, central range 14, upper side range 15.2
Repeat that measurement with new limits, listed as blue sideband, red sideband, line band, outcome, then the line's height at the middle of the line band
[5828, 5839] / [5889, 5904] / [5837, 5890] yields -2.2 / 14.4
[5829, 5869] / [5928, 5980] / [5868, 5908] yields 3.6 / 15.4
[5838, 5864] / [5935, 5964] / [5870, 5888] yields 0.5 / 15.2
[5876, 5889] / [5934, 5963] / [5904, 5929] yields -0.7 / 14.6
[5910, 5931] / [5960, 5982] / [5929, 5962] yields 0.1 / 15.2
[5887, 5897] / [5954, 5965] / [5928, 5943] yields -1.6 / 13.9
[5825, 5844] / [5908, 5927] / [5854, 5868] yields 0.3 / 15.6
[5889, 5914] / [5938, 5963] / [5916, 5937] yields -1.1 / 14.4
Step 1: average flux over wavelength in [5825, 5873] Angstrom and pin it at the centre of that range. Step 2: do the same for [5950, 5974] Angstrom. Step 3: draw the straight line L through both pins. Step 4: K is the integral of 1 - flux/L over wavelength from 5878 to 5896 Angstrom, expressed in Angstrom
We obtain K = 2.8 Angstrom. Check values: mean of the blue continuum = 15.4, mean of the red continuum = 15.3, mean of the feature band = 13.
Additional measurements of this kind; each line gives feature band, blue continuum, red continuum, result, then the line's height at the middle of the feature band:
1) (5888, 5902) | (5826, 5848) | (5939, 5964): 2.7 Angstrom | 15.4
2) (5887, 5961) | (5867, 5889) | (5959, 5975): 2.5 Angstrom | 15.1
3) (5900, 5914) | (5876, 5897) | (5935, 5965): -1.1 Angstrom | 13.8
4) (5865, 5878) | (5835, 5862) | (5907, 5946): -0.2 Angstrom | 15.3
